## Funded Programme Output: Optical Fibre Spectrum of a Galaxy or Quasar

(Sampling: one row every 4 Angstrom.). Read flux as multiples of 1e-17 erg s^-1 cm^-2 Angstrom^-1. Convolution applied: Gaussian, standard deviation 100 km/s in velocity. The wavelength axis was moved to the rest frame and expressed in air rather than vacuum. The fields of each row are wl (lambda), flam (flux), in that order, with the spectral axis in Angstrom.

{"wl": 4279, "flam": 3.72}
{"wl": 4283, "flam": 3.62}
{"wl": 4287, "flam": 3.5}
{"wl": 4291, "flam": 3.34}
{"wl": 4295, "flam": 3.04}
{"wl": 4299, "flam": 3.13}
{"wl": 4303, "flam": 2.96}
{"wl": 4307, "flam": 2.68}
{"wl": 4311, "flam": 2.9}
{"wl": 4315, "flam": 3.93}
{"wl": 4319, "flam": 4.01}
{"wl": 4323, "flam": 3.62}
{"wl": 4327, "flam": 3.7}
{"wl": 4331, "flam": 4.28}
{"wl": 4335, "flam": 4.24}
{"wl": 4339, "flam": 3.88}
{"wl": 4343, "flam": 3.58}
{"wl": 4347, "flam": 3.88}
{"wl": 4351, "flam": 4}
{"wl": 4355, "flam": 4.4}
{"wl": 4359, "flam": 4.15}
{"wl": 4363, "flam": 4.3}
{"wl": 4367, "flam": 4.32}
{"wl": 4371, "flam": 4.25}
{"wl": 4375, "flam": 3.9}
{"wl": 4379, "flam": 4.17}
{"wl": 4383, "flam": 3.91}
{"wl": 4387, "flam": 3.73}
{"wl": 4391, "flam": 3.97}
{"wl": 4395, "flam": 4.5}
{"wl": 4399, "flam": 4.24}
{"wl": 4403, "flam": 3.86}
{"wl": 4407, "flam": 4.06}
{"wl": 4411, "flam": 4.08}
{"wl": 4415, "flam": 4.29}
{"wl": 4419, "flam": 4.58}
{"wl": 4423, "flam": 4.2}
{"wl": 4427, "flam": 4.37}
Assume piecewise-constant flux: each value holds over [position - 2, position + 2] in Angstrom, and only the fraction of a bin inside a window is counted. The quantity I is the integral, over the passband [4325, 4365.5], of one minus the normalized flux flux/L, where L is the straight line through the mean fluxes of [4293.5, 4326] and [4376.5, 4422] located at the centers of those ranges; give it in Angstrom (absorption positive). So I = -4.7 Angstrom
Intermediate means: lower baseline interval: 3.3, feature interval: 4.04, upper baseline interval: 4.13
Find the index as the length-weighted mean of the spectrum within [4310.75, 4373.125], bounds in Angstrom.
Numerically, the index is 3.99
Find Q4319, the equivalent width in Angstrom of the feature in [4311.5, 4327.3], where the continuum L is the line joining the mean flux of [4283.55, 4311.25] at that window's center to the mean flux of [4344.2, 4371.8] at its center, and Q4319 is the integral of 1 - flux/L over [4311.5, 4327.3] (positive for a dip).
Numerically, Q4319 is -1.1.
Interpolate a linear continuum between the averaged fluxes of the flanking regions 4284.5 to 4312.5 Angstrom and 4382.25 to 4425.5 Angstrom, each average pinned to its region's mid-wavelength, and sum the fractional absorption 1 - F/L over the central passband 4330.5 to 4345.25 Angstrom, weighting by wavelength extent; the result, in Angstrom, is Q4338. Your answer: -2.1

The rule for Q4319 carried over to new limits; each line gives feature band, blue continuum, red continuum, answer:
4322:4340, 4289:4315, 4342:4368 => -1.6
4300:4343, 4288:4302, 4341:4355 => -0.7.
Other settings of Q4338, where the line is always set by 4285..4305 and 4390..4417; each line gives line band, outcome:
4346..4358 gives -1.4 Angstrom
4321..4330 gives -0.7 Angstrom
